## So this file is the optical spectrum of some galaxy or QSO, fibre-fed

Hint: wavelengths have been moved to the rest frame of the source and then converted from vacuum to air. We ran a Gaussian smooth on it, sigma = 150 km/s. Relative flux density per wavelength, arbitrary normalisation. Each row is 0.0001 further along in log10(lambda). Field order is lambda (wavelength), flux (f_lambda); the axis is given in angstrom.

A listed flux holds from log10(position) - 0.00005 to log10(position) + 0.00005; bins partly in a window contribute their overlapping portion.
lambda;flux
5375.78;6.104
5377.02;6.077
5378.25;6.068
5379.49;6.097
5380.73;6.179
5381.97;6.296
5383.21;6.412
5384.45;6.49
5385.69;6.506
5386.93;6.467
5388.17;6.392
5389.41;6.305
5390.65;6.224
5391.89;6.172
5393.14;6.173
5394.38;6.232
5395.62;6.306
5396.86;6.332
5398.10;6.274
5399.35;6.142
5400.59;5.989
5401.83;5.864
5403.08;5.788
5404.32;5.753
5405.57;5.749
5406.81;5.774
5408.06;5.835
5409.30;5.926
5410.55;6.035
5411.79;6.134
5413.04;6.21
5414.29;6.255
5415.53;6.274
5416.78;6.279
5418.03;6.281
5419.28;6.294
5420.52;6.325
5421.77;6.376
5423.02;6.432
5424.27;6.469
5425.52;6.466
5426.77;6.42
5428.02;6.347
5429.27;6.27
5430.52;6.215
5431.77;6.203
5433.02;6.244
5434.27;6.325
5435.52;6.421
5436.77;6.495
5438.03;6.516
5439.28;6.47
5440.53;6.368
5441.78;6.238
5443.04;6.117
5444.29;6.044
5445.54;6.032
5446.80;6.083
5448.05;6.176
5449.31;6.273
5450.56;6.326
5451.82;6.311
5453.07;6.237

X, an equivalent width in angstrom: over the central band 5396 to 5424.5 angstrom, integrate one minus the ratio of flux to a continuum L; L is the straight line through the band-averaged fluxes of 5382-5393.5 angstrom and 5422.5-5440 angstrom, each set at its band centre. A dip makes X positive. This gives 1.1 angstrom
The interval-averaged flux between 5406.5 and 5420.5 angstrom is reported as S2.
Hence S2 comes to 6.14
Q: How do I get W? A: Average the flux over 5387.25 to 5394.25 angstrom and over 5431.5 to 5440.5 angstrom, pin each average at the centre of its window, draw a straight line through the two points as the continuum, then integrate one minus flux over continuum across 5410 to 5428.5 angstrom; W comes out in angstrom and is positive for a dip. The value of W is 0.1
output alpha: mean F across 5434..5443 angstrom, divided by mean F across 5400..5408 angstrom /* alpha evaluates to 1.10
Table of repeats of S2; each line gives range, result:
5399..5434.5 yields 6.16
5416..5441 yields 6.36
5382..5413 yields 6.14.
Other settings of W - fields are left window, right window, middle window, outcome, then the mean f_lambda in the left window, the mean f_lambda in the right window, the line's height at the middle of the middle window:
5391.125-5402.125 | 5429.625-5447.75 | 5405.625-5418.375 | 0.3 angstrom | 6.18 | 6.27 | 6.21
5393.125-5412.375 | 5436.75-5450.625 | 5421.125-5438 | -0.5 angstrom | 6.02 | 6.25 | 6.17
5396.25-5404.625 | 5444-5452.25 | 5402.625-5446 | -0.8 angstrom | 6.03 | 6.18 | 6.1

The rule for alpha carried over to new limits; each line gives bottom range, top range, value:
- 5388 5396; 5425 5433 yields 1.01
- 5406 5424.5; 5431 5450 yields 1.01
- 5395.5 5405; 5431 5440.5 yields 1.06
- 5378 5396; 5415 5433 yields 1.01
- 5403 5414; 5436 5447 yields 1.06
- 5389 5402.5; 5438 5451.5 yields 1.01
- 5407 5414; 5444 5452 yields 1.03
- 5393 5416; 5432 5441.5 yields 1.06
